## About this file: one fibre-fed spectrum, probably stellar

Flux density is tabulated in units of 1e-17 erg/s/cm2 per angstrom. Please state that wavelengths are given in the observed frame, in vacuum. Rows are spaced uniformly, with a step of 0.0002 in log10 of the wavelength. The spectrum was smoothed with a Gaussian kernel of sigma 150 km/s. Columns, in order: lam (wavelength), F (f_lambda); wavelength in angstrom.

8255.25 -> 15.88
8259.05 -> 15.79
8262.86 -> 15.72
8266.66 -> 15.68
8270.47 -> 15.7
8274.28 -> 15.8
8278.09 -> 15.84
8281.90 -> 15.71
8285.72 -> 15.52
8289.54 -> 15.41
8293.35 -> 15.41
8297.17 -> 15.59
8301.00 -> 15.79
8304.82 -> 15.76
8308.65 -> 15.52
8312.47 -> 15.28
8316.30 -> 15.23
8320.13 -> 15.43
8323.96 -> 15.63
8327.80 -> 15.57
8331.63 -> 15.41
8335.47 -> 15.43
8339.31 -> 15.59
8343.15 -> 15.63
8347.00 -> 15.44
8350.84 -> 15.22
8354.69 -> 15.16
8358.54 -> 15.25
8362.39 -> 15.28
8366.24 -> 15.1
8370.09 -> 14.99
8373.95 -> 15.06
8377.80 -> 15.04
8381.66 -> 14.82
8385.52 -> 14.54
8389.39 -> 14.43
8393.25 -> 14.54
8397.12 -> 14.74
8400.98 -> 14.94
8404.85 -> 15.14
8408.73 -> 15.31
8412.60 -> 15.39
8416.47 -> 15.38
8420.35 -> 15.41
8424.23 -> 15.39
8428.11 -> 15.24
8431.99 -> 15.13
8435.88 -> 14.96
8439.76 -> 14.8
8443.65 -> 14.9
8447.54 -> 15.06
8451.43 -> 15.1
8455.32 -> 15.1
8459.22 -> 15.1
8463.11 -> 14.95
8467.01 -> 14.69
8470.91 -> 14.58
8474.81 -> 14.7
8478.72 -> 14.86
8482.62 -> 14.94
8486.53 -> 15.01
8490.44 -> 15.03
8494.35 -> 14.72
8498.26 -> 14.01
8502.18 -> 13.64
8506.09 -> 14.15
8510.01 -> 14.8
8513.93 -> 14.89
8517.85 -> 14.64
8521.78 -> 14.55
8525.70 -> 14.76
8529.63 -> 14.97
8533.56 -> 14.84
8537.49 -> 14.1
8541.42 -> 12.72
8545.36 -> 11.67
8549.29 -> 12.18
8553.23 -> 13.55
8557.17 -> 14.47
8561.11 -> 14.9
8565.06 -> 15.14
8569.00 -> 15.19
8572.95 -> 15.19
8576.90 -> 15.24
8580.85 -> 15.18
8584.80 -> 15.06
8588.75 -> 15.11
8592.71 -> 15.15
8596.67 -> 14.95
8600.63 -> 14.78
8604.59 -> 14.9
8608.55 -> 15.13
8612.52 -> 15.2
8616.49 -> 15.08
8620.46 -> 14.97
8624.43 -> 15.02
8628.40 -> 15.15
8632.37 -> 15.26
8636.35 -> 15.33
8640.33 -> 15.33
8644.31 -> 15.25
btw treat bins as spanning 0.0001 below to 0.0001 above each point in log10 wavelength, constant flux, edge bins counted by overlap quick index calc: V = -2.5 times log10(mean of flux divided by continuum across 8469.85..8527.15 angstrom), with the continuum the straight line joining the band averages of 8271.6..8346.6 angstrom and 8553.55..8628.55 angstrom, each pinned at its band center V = 0.04 mag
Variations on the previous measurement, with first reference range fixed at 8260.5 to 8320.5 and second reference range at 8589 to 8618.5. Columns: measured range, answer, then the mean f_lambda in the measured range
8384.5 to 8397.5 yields 0.06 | 14.5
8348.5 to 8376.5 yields 0.02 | 15.2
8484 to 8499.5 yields 0.04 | 14.7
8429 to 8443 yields 0.03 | 15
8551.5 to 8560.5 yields 0.07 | 14.2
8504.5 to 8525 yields 0.04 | 14.6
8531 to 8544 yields 0.10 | 13.8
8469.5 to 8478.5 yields 0.04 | 14.7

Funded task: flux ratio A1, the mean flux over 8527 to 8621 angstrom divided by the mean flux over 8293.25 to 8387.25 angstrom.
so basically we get 1.0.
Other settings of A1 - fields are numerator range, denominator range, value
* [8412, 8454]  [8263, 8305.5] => 0.97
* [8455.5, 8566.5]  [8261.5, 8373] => 0.93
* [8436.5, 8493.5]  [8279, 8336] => 0.96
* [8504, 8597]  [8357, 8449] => 0.96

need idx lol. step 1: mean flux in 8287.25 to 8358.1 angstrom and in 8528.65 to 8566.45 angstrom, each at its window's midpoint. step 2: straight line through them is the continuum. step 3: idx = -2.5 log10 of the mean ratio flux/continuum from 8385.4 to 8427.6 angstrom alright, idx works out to -0.01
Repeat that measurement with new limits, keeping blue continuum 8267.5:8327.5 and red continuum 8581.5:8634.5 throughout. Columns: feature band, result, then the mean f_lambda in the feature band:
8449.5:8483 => 0.03 mag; 14.9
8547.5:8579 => 0.05 mag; 14.5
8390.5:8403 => 0.05 mag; 14.7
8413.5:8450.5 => 0.01 mag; 15.1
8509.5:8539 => 0.04 mag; 14.7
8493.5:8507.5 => 0.09 mag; 14.1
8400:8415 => 0.01 mag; 15.2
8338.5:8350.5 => 0.00 mag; 15.5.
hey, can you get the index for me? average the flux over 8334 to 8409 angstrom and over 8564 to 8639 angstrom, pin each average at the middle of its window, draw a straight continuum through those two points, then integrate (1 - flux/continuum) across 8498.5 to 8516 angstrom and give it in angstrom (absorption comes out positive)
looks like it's 0.9 angstrom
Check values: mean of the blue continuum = 15.1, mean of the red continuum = 15.1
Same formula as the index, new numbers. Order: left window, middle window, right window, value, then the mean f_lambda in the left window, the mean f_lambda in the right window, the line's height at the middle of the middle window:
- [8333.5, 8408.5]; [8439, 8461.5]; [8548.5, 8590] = -0.13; 15.1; 14.7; 14.9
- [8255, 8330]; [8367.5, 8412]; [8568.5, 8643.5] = 1.63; 15.6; 15.1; 15.5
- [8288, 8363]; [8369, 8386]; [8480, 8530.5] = 0.33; 15.5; 14.6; 15.2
